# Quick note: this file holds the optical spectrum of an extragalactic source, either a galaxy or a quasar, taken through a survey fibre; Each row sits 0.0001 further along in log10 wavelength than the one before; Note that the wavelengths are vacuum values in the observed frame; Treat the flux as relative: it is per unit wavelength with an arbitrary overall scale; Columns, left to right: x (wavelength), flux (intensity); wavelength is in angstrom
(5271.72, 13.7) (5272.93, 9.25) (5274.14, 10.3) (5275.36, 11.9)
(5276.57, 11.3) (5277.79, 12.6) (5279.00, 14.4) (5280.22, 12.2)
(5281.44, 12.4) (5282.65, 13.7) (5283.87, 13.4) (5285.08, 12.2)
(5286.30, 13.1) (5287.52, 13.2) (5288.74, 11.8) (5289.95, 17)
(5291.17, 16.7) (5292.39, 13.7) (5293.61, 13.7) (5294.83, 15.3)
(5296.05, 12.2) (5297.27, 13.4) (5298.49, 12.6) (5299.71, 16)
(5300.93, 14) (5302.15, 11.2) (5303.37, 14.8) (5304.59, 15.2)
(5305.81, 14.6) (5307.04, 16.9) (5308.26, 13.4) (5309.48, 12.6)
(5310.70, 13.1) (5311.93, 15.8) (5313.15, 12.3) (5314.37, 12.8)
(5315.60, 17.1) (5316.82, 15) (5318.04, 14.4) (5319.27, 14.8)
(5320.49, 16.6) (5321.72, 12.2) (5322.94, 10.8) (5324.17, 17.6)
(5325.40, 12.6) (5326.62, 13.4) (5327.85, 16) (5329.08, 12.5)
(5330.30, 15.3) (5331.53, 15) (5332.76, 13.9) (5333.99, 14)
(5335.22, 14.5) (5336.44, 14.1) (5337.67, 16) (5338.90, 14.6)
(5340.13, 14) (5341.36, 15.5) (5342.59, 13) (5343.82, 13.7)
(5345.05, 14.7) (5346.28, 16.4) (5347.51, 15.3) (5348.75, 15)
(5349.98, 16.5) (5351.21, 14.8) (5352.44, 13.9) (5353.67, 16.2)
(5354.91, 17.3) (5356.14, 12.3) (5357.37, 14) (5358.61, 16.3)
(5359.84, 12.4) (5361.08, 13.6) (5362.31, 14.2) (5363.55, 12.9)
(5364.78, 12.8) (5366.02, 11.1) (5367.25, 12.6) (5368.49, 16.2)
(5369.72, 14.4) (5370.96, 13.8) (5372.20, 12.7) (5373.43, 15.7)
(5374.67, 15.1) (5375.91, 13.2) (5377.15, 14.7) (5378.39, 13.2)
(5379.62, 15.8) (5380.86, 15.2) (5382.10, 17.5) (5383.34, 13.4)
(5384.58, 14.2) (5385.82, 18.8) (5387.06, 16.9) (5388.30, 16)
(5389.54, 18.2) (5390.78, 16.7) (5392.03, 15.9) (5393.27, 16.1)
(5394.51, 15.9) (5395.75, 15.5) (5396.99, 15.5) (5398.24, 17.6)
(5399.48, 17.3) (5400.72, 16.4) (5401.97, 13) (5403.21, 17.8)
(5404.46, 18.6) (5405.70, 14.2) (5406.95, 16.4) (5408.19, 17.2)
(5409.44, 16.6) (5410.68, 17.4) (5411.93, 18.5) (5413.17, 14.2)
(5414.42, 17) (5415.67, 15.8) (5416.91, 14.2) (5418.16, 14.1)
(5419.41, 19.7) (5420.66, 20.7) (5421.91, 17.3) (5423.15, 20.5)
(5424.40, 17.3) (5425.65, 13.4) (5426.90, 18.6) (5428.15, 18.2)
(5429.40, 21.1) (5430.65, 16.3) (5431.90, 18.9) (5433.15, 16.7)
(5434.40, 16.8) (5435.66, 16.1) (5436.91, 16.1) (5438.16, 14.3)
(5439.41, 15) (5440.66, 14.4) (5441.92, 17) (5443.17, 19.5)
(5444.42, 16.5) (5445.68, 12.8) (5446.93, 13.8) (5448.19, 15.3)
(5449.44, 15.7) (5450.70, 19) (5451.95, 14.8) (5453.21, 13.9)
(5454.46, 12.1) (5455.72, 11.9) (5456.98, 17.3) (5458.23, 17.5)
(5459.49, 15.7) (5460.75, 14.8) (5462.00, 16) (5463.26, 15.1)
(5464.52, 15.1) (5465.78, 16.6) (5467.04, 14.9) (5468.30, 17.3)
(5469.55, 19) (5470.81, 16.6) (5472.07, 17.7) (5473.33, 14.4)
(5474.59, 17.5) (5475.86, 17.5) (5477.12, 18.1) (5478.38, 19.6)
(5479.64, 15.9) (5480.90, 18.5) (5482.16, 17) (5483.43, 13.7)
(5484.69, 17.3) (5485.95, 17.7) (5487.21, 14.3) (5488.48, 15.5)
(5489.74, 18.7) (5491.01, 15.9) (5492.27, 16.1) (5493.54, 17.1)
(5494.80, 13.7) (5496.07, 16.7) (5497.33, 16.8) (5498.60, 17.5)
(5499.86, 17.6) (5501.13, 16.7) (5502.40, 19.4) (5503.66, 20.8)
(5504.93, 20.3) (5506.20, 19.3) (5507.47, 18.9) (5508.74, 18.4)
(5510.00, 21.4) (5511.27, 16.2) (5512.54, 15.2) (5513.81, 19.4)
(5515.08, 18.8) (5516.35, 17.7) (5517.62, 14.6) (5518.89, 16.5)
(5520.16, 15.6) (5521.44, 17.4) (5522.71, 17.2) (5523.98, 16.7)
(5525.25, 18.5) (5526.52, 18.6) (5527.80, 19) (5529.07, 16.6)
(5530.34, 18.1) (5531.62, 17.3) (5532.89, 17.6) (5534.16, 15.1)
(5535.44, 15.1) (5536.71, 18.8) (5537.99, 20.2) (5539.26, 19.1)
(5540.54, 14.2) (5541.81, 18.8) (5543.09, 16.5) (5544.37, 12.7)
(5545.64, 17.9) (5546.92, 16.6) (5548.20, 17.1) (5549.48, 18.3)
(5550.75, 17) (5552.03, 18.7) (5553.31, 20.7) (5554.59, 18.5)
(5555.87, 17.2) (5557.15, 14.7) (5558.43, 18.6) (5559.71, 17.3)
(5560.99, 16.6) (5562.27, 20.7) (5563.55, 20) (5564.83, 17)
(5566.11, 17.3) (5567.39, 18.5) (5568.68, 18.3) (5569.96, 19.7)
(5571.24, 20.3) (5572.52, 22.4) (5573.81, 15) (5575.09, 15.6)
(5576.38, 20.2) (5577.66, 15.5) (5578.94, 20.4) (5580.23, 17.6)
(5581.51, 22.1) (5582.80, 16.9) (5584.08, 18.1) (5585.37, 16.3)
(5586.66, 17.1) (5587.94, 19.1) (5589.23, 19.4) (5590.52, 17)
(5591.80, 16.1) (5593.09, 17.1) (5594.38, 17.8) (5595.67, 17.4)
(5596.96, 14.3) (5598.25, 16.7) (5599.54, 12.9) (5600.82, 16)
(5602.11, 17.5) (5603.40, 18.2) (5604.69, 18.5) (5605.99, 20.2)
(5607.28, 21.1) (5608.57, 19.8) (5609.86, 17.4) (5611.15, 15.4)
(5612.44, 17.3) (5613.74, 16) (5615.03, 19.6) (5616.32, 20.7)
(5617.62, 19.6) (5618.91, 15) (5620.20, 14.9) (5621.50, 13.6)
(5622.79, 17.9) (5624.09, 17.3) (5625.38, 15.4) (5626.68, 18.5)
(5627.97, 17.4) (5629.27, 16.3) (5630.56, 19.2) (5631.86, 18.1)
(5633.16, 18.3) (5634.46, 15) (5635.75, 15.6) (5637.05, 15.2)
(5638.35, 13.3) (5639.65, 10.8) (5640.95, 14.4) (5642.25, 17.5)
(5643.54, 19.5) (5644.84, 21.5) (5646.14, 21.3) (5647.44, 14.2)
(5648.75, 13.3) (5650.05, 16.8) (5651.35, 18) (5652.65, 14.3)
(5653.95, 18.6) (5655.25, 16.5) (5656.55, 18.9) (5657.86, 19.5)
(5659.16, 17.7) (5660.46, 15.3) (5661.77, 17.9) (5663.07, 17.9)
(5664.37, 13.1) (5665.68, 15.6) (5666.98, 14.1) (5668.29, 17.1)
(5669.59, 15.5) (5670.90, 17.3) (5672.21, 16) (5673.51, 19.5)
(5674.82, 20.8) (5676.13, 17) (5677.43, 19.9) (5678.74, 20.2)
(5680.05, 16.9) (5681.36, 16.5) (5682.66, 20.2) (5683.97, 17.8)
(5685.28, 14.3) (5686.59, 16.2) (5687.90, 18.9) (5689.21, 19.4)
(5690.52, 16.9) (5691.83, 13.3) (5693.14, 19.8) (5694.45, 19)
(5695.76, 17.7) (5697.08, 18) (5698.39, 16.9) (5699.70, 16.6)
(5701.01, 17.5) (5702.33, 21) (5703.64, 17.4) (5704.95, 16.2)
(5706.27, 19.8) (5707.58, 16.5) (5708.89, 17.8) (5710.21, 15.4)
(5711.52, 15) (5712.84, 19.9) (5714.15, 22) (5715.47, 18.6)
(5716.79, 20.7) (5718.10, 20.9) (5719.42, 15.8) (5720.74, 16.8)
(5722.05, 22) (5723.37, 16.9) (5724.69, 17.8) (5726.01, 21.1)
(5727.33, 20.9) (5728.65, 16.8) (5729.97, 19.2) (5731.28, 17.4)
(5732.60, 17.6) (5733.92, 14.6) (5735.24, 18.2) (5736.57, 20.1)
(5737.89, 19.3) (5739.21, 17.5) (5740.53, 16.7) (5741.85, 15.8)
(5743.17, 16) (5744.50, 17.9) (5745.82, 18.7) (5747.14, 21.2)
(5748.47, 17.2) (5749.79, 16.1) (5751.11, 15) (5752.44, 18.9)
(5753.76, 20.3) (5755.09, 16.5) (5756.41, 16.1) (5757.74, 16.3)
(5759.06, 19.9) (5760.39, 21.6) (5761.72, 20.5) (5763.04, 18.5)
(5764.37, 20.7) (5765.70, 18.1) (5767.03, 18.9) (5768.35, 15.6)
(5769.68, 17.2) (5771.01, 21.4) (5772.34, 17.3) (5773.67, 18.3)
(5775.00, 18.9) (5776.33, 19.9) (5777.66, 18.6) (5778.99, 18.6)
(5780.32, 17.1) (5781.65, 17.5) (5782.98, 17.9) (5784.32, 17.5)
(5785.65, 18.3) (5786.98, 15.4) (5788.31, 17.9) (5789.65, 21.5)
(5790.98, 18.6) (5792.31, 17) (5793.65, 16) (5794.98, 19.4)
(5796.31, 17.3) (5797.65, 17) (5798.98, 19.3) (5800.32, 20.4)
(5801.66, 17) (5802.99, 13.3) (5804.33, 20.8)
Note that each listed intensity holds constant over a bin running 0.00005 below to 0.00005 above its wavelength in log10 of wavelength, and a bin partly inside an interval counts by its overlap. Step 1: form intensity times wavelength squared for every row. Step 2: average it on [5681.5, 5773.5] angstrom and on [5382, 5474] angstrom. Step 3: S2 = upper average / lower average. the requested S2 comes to 1.23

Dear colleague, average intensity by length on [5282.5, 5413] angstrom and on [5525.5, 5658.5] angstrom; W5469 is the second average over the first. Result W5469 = 1.18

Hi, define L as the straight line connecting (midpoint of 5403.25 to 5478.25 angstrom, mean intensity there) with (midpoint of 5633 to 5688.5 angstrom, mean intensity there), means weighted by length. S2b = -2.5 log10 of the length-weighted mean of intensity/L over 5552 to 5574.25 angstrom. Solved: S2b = -0.11 mag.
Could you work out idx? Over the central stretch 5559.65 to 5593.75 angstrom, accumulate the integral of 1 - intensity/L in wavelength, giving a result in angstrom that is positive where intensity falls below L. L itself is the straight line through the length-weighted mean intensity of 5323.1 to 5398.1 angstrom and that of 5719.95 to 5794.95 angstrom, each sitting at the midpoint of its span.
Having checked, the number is -3.24 angstrom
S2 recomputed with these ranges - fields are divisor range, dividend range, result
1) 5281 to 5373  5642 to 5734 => 1.43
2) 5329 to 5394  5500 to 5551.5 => 1.26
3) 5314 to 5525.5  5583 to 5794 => 1.22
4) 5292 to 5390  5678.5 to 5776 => 1.44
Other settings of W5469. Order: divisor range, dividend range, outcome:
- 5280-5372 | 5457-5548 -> 1.21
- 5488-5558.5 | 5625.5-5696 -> 0.98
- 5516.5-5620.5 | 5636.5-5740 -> 1.00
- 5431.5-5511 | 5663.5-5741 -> 1.07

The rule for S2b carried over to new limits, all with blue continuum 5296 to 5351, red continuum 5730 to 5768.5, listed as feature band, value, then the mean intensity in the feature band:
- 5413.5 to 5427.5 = -0.126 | 17.1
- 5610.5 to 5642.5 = 0.032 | 16.5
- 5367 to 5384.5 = 0.019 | 14.6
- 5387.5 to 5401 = -0.103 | 16.5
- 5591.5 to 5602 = 0.040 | 16.1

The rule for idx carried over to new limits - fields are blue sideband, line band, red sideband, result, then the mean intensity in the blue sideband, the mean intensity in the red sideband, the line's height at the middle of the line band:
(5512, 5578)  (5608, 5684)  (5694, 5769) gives 3.5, 17.6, 18.2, 17.9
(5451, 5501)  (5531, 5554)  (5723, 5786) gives -0.8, 16.3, 18.2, 16.7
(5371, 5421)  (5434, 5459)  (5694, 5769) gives 1.3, 16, 18.2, 16.3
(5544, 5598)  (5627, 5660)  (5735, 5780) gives 2.1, 17.9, 18.3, 18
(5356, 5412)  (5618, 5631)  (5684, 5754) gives 0.5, 15.3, 17.9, 17.2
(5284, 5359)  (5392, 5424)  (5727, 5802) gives -3.4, 14.4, 18.1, 15.1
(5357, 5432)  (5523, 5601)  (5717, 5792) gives -3.0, 15.9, 18.2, 17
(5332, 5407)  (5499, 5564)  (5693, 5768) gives -5.0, 15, 18.2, 16.5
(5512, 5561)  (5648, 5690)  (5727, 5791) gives 1.4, 17.3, 18.1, 17.8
